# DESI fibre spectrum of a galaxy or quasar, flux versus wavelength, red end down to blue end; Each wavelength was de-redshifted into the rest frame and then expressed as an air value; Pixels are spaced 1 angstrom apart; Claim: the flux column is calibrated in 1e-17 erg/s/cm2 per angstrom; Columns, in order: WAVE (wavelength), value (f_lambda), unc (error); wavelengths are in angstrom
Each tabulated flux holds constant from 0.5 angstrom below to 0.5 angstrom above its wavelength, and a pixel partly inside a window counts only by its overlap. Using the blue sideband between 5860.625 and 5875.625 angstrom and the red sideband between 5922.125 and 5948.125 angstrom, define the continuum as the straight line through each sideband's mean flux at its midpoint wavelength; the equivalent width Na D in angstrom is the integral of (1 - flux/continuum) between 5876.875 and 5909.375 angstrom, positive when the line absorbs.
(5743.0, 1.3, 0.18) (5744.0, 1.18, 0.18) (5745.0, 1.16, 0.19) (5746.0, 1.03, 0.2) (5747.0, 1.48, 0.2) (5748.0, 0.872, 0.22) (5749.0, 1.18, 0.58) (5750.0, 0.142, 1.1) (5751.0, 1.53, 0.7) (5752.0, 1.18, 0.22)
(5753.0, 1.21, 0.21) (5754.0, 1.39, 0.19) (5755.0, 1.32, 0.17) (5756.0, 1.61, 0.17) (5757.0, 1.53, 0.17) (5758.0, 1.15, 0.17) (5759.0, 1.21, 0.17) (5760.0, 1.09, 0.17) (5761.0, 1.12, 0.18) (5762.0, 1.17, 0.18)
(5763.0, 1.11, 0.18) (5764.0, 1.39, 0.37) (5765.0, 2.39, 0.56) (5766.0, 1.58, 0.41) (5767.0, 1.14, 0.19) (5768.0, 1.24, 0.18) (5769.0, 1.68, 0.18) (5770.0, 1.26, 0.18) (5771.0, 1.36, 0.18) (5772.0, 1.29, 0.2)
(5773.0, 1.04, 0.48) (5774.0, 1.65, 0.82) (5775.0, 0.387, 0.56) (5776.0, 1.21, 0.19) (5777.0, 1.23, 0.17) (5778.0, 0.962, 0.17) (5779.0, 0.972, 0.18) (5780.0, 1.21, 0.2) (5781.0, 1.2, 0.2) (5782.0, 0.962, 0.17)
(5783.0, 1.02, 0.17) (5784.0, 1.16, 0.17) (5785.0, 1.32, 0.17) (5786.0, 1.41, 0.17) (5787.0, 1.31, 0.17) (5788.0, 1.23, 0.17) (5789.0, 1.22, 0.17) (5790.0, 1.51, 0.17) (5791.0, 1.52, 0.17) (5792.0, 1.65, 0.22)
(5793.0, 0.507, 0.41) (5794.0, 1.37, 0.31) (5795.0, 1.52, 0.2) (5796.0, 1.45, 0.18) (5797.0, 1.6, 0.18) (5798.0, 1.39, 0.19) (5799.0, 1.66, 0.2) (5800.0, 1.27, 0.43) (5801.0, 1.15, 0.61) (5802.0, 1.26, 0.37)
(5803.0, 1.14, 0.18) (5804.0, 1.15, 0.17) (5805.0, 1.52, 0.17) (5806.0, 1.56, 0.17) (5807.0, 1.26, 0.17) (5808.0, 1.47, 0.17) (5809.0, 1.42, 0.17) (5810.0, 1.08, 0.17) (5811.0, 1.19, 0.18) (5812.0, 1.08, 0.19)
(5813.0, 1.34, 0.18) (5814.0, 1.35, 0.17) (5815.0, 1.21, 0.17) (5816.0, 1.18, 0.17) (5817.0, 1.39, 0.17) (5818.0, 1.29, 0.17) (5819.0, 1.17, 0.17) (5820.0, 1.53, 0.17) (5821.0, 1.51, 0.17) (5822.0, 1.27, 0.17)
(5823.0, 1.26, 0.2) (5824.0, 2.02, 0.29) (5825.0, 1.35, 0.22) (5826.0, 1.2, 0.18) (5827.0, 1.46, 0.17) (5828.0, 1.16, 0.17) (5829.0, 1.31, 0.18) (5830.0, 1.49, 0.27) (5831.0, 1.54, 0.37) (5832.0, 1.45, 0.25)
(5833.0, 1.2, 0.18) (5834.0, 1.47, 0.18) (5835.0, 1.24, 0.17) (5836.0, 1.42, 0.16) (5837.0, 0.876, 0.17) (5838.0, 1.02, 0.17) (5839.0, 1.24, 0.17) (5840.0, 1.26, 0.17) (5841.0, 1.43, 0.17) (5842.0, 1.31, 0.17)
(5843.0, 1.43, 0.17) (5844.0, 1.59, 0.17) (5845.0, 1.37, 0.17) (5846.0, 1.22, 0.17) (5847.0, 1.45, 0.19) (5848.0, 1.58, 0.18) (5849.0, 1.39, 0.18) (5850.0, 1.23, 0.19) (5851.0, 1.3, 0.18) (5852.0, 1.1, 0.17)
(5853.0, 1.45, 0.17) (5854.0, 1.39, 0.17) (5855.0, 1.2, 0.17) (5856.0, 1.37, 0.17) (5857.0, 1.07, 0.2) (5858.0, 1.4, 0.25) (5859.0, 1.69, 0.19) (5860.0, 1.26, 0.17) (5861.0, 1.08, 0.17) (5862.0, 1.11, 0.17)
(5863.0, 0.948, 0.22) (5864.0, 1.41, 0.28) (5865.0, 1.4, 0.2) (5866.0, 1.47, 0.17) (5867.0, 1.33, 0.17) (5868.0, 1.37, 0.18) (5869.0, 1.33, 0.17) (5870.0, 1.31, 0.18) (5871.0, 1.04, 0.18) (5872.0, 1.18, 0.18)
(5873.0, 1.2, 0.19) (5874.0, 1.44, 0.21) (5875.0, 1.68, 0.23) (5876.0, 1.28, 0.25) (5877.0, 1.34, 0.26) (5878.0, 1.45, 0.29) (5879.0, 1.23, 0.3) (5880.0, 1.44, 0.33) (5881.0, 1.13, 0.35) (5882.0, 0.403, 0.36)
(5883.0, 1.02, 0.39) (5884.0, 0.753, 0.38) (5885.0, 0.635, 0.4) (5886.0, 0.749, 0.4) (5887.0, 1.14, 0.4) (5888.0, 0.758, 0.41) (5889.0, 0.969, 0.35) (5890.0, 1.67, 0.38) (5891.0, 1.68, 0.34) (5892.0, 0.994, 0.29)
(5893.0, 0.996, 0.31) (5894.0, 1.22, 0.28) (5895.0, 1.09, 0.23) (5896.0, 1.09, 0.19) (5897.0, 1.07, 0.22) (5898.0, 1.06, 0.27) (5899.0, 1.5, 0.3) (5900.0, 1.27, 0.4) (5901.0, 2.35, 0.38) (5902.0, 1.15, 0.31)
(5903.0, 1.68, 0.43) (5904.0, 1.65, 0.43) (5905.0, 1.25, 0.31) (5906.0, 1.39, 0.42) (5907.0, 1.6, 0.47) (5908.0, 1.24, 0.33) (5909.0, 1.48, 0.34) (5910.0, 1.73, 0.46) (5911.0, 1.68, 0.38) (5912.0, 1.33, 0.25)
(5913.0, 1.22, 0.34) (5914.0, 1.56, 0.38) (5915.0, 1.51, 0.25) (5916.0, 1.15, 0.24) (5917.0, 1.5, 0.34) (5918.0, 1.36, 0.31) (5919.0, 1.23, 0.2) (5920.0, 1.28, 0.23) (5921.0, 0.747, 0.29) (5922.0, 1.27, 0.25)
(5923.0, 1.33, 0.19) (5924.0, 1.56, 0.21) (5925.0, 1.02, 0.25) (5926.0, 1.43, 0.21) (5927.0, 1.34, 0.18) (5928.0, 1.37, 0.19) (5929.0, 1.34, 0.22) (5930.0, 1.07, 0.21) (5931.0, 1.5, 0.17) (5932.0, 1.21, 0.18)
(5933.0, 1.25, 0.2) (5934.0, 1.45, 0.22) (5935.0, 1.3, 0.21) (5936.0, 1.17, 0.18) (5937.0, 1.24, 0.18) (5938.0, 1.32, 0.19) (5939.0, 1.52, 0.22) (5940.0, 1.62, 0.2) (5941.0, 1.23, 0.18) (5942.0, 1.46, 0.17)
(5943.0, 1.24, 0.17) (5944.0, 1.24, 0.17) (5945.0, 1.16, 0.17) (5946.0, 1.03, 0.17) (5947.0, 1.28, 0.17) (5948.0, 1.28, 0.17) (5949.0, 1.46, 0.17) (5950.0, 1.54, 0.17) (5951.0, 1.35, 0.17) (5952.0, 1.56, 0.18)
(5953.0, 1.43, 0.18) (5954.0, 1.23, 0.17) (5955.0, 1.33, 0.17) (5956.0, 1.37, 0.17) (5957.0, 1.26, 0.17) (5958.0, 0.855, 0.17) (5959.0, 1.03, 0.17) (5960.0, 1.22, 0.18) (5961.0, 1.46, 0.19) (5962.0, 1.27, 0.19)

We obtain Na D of 1.8 angstrom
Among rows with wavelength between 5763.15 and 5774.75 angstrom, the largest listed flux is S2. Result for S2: 2.39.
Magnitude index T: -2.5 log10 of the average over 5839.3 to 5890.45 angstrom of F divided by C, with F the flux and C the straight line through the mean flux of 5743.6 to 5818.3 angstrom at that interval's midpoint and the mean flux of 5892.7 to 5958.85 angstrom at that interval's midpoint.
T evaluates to 0.05 mag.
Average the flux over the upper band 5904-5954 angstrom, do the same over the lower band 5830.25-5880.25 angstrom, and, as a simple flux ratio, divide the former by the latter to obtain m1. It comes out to 1.02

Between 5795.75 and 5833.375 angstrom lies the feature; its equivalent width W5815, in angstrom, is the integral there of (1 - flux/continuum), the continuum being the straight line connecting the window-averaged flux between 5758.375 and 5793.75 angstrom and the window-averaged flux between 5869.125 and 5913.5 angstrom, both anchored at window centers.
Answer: -2.9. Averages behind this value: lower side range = 1.25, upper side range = 1.26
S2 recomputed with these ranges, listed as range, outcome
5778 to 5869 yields 2.02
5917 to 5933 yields 1.56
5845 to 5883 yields 1.69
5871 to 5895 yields 1.68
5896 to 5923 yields 2.35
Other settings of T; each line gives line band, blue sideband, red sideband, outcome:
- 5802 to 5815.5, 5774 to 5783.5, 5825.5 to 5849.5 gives -0.081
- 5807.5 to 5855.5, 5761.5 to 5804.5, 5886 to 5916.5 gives -0.020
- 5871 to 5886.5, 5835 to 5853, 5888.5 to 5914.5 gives 0.199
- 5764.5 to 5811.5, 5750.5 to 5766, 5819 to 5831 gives 0.070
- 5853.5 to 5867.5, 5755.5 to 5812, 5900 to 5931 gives 0.046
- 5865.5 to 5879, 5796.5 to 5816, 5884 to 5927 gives -0.028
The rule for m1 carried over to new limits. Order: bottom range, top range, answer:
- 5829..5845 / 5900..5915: 1.14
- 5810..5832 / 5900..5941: 1.03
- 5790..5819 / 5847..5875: 0.99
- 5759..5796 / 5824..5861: 1.06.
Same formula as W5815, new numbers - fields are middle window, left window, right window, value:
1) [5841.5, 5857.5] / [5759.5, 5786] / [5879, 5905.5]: -1.8 angstrom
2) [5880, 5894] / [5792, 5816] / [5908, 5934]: 3.3 angstrom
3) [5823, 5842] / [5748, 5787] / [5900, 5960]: -0.9 angstrom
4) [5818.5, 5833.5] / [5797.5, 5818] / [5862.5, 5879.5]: -1.0 angstrom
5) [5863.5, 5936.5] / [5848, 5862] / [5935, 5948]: 0.8 angstrom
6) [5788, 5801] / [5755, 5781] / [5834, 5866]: -0.9 angstrom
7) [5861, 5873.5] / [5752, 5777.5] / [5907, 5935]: 0.8 angstrom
